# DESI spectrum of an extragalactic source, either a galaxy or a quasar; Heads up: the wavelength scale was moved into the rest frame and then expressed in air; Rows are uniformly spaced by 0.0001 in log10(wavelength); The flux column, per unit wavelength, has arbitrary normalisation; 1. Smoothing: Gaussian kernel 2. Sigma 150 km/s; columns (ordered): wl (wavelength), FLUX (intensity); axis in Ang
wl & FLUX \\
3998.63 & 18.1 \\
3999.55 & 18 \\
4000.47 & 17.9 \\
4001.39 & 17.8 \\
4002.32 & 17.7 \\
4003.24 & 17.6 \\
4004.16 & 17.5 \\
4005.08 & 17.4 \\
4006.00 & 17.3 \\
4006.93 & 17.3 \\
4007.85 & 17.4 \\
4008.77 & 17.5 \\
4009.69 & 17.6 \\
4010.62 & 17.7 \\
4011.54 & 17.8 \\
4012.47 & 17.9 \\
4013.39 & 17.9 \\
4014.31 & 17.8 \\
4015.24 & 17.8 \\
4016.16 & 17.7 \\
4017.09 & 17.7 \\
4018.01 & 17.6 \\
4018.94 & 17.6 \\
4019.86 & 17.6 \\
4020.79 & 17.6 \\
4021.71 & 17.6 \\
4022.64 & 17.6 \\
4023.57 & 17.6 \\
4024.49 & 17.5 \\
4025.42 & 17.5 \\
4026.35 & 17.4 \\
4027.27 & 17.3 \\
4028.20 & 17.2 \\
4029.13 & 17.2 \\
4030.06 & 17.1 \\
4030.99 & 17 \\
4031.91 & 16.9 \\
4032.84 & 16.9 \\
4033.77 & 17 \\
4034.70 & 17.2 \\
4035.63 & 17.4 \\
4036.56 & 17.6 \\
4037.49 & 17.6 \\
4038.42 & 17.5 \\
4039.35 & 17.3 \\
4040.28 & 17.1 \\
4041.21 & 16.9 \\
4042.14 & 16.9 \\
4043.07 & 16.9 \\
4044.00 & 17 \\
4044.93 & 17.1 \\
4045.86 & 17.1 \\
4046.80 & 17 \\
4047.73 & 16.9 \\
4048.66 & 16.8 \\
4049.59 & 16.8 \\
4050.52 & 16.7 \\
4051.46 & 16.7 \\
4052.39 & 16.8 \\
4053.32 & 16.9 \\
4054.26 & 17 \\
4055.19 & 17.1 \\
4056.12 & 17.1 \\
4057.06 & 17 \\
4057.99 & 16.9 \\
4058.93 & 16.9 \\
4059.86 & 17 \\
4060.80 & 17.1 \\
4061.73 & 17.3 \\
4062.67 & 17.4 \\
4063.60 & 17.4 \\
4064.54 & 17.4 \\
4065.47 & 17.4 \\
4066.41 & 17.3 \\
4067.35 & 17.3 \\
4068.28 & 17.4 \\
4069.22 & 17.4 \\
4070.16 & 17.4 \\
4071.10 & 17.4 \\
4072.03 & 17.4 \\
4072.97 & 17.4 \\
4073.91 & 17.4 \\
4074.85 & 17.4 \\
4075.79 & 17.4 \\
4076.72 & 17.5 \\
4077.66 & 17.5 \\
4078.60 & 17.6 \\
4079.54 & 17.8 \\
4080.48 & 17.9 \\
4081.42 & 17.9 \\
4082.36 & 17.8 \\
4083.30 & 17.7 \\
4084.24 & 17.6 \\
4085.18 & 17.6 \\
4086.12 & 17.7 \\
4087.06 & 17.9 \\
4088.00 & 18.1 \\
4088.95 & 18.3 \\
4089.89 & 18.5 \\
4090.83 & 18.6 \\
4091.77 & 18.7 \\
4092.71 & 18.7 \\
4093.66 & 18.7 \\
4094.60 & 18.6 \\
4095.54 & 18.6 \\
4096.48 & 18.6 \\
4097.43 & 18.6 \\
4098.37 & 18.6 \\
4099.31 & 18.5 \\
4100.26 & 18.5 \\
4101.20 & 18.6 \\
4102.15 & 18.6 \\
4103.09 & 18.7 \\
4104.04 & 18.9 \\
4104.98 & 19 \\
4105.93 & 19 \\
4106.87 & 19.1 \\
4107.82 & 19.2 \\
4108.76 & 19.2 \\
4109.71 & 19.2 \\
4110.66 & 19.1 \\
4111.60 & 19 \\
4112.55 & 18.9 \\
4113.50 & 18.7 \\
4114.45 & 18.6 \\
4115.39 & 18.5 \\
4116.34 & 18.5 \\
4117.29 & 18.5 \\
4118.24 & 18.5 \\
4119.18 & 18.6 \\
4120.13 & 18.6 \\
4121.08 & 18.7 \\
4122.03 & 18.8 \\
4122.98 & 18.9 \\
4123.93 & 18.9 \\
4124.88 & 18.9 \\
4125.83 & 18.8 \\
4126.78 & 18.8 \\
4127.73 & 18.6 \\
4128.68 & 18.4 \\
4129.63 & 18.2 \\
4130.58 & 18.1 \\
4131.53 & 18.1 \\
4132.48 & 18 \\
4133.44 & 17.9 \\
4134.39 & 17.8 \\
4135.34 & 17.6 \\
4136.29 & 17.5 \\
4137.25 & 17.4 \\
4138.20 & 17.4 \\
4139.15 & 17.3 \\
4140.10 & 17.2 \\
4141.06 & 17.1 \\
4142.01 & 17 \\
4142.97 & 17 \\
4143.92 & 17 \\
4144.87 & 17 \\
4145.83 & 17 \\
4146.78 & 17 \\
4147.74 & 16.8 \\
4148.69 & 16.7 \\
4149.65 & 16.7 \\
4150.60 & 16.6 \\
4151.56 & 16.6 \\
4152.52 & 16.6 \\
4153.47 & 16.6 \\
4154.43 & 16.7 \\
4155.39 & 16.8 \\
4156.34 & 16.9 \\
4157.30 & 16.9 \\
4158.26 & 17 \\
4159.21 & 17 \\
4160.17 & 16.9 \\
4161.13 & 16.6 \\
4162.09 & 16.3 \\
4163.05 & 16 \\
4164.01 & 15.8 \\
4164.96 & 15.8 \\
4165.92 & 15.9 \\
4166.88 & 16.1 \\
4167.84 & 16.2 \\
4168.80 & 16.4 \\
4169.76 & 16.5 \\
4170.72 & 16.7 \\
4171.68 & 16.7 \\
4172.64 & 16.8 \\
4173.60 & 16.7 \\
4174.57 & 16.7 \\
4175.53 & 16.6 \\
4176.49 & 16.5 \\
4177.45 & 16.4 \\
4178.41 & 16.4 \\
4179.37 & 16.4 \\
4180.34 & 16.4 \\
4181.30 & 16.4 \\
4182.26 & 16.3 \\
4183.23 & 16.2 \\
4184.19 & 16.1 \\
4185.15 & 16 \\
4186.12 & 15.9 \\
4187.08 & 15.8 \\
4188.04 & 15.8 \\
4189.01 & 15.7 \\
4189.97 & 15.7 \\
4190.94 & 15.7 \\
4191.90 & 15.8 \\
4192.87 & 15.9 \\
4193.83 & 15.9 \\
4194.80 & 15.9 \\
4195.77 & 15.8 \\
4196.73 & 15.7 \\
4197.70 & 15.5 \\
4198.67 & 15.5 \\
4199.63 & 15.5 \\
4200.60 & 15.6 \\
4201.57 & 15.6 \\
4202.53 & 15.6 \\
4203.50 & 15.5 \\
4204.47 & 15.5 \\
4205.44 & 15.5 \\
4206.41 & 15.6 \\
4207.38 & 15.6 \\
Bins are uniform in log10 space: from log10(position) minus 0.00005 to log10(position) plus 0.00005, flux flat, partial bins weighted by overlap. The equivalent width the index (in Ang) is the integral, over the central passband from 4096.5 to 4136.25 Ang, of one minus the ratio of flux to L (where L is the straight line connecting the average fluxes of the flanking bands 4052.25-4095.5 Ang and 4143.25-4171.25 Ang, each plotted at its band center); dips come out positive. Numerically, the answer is -3.6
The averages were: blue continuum 17.6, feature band 18.6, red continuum 16.6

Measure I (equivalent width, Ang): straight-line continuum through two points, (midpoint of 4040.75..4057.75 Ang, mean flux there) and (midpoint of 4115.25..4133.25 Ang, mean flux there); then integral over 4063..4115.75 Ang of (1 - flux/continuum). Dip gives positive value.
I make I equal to -1.1 Ang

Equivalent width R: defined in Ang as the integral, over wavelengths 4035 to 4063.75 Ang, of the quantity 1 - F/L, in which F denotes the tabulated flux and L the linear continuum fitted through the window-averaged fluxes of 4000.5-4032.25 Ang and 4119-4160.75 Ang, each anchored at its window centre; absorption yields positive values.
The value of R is 0.8 Ang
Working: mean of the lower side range 17.5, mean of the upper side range 17.5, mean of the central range 17.1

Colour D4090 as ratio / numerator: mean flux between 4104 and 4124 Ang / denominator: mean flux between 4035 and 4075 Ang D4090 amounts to 1.10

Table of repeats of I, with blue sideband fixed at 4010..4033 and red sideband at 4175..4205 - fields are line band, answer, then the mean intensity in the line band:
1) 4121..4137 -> -1.8 Ang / 18.3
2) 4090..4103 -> -1.4 Ang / 18.6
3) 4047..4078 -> -0.1 Ang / 17.2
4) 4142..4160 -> -0.6 Ang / 16.8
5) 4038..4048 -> 0.1 Ang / 17.1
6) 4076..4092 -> -0.9 Ang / 17.9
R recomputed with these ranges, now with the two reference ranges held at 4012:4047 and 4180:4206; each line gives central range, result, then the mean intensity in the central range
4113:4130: -2.2 Ang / 18.6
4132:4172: -1.6 Ang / 16.8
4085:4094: -0.8 Ang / 18.3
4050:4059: 0.1 Ang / 16.9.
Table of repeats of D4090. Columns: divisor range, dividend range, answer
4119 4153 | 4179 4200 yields 0.90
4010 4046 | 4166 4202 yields 0.93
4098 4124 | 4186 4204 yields 0.84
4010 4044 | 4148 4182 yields 0.95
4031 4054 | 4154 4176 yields 0.97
